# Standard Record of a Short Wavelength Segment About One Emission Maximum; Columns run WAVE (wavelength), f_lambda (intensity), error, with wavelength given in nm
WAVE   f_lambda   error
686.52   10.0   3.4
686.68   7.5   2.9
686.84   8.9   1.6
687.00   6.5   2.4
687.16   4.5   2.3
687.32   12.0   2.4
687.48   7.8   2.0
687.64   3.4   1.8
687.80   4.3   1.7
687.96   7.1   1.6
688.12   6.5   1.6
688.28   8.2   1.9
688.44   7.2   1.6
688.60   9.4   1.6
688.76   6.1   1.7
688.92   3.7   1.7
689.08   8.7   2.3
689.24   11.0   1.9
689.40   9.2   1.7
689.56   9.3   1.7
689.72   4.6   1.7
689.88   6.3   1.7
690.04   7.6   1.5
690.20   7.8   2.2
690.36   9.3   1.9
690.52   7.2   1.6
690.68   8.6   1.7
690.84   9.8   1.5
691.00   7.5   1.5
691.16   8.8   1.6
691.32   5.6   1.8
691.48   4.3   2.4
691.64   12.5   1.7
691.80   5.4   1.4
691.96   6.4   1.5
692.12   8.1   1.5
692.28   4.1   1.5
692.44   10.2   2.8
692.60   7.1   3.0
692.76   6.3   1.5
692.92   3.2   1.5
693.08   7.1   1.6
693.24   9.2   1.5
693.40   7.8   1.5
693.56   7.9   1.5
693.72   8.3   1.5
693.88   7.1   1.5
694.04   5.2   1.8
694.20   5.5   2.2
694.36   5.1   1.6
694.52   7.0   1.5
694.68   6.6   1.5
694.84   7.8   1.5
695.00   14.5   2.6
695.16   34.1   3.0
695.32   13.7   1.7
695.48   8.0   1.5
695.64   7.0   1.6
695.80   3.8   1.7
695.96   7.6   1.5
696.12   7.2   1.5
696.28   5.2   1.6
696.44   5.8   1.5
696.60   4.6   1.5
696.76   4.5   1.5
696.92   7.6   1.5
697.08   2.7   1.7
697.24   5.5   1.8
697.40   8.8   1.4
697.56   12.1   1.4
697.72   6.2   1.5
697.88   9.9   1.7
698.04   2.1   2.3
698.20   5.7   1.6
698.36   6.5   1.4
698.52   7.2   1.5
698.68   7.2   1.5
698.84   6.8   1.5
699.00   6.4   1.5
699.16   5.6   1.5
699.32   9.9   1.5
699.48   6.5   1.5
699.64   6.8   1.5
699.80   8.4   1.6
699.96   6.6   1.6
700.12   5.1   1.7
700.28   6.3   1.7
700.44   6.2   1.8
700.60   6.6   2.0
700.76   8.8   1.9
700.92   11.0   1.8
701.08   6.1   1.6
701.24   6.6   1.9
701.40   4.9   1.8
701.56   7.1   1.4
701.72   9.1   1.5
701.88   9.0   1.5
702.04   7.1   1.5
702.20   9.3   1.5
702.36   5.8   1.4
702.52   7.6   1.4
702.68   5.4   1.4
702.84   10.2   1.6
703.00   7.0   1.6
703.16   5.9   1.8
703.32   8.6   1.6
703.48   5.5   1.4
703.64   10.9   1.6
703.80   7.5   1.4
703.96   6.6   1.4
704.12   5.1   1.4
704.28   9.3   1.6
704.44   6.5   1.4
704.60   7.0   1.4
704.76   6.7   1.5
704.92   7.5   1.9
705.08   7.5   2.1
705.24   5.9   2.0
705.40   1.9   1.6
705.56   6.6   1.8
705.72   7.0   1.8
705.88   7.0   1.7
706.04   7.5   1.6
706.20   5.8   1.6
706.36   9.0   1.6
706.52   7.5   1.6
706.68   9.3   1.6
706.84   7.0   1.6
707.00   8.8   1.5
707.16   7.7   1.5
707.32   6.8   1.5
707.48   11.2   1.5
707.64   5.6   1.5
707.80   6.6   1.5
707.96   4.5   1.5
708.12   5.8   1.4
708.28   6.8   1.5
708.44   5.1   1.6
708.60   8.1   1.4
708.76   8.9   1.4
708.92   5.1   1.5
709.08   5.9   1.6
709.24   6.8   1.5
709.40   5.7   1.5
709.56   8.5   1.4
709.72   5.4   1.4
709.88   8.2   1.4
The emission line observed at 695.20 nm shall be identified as H-alpha 6563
